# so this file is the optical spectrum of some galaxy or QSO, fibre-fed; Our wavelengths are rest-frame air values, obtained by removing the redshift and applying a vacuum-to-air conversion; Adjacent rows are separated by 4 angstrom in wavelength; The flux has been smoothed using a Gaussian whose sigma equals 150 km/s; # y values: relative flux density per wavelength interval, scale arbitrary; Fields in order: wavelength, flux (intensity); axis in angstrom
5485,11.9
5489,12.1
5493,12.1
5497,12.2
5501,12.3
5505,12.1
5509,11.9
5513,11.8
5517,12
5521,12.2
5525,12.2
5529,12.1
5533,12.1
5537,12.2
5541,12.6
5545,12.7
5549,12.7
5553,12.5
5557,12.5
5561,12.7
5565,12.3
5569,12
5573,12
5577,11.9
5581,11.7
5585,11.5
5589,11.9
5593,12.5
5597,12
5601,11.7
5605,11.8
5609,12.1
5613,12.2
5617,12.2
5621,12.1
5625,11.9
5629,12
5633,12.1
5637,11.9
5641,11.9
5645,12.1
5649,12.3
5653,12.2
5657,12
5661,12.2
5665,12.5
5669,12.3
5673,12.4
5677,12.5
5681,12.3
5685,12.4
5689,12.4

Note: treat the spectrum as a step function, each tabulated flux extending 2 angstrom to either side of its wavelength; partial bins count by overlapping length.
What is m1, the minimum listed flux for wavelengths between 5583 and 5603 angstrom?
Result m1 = 11.5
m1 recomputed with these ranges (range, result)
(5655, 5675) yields 12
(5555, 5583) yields 11.7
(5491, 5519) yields 11.8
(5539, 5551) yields 12.6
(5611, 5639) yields 11.9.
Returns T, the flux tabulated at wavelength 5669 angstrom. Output 12.3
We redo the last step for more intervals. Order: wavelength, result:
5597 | 12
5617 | 12.2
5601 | 11.7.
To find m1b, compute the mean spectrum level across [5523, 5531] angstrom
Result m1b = 12.1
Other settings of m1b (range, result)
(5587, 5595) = 12.2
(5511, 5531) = 12.1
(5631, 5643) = 12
